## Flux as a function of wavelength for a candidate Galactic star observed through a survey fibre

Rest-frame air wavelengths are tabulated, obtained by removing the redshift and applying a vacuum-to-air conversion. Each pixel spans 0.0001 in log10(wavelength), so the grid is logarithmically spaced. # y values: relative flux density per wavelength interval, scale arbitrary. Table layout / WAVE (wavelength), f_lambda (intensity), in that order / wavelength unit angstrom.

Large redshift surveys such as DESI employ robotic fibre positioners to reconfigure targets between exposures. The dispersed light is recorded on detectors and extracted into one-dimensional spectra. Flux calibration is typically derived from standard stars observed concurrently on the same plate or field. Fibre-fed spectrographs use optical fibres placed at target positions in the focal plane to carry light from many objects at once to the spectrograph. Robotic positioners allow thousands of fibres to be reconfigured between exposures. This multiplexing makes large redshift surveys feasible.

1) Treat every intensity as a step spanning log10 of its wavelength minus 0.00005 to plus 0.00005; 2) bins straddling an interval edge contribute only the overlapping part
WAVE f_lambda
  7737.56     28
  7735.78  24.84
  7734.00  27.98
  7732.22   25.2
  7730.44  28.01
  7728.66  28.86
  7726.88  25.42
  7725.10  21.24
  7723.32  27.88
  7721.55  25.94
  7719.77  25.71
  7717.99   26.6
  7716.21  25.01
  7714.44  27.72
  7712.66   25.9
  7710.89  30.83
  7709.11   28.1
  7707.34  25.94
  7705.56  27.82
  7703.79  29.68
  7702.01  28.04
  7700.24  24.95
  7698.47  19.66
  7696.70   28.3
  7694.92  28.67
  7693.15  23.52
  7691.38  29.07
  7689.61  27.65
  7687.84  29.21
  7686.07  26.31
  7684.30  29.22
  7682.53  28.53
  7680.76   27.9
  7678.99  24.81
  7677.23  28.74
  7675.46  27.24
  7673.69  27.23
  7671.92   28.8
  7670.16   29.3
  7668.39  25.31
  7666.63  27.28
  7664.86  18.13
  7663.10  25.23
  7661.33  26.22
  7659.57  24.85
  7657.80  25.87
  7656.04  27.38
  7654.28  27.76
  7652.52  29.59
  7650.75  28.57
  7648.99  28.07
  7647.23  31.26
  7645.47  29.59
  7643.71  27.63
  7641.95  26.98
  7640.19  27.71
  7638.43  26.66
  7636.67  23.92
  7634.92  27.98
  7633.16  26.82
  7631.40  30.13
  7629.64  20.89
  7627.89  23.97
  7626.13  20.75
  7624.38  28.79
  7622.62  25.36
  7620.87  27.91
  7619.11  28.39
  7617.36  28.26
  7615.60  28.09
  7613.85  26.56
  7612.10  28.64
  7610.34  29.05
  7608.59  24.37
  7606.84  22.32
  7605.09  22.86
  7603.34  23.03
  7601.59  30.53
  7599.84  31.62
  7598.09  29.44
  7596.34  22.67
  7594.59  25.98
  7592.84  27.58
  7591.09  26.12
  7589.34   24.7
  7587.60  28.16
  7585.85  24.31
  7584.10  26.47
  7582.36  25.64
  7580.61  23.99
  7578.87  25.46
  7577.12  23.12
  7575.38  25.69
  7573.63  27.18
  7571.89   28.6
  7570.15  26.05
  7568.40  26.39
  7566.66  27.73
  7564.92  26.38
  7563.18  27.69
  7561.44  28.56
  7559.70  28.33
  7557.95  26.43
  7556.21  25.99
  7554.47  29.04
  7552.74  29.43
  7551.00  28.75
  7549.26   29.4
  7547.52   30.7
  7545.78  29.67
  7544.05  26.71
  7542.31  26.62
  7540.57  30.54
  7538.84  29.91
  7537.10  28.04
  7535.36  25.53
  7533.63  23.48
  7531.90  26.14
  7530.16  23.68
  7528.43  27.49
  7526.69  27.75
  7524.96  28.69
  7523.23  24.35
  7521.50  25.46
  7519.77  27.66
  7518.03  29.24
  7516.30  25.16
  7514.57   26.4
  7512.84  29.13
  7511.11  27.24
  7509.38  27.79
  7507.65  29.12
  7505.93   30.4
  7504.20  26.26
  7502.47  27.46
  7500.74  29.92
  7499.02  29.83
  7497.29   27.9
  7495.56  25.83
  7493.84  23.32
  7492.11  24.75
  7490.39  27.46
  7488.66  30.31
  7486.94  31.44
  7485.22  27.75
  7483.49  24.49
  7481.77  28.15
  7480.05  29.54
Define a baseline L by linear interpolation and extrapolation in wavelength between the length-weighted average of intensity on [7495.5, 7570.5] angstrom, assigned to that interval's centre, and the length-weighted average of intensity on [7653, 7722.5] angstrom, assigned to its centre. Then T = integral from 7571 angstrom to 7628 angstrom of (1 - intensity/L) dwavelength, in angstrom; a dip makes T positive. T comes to 2.1 angstrom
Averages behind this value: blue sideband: 27.6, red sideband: 26.8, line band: 26.3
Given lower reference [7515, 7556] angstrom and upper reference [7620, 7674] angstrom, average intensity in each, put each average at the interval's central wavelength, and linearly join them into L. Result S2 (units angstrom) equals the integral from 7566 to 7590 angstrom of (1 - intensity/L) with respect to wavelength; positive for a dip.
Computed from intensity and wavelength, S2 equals 1.1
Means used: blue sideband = 27.5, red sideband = 26.6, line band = 26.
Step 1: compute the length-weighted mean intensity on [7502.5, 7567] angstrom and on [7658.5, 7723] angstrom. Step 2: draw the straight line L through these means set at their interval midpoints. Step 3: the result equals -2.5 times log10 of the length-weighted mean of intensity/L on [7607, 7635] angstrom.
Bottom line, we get 0.027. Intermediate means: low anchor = 27.6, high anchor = 26.8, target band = 26.5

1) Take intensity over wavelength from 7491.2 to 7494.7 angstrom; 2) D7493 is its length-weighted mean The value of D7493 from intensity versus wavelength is 24.1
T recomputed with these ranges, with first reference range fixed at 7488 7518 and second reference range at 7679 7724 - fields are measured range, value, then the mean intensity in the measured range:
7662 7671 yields 0.7 angstrom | 25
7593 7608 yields 0.7 angstrom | 26.1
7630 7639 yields 0.2 angstrom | 26.8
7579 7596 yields 1.0 angstrom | 25.8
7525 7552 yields -0.2 angstrom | 27.7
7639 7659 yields -0.7 angstrom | 28.1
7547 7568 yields -0.5 angstrom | 28.1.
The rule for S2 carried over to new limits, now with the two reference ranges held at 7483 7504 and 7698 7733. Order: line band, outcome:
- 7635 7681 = -0.4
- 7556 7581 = 0.6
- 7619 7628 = 0.4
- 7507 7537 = 0.7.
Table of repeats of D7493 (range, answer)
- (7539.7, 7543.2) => 28.6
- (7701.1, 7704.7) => 28.8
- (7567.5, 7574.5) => 27.1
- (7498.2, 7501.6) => 29.9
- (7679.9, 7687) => 28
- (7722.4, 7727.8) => 24.9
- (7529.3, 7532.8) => 24.9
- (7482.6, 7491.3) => 28.3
